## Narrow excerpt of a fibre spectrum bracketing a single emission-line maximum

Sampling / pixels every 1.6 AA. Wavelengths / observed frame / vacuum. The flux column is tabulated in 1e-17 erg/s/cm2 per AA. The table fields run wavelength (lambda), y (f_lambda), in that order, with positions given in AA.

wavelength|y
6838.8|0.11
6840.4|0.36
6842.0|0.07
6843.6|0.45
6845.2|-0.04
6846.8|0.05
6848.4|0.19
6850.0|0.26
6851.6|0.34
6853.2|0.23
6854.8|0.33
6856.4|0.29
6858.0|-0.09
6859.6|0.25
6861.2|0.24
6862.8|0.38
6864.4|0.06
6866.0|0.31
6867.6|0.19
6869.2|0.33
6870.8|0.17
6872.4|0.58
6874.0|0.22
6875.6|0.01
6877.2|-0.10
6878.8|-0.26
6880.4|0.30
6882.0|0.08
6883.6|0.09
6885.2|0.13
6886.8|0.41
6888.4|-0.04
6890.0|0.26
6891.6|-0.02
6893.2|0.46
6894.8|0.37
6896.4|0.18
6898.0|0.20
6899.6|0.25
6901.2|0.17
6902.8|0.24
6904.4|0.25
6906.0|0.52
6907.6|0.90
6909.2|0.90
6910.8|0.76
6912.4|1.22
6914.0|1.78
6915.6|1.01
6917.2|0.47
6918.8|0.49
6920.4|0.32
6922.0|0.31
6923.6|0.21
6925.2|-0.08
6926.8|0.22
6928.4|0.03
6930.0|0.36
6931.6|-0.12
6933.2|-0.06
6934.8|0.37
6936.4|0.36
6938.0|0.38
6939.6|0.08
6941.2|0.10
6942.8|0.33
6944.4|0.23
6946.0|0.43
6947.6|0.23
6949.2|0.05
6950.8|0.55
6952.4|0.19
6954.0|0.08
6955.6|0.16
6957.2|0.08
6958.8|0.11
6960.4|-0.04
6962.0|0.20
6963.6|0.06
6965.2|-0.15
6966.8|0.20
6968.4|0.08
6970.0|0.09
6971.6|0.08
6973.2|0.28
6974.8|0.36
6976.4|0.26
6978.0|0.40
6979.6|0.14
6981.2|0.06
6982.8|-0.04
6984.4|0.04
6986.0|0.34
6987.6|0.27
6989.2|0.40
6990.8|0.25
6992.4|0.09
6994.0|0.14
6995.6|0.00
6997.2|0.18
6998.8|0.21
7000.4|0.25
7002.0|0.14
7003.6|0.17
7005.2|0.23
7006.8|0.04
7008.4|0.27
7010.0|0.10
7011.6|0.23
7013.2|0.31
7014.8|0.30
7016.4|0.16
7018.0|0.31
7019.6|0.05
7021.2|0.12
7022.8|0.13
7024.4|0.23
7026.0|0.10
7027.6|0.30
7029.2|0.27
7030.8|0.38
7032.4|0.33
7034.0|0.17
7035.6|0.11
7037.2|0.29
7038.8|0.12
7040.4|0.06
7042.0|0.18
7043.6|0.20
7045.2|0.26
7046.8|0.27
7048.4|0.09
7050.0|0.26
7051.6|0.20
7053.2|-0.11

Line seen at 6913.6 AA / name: [O II]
